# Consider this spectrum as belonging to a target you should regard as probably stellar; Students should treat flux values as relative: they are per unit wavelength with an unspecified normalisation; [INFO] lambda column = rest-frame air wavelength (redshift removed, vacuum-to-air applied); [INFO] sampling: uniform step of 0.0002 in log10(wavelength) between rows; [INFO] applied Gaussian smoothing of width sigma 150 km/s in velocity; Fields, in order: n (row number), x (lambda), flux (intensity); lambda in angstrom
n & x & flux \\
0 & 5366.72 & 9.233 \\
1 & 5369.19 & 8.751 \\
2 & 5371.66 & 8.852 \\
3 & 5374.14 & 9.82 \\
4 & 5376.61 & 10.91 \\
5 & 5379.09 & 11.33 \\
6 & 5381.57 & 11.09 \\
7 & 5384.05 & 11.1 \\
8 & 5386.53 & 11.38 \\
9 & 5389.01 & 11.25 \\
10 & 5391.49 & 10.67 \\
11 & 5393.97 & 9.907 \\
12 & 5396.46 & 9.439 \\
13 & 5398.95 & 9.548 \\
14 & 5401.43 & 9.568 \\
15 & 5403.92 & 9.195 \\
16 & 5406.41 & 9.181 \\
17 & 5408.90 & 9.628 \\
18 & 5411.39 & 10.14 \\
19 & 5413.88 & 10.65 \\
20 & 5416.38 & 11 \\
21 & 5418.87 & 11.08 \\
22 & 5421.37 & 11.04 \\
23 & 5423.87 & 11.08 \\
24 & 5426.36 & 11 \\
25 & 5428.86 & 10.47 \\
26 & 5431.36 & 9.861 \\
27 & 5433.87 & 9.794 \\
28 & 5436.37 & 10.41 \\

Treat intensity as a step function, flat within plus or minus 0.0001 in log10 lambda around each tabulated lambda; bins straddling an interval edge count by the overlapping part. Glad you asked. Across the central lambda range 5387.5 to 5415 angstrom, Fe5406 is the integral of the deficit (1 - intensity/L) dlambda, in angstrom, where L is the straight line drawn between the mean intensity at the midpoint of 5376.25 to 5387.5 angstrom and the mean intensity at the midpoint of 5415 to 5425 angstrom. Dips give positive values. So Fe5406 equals 2.9 angstrom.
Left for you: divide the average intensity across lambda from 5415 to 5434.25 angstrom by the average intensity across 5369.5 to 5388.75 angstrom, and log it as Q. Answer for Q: 1.01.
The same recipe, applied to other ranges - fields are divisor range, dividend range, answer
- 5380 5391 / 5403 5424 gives 0.92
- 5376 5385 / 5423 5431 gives 0.97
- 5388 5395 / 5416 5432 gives 1.02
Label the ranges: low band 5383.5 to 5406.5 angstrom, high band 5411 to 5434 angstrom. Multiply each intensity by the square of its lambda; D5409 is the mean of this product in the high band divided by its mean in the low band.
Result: 1.1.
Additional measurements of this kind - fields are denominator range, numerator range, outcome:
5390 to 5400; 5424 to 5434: 1.06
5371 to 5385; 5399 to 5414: 0.92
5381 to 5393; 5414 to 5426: 1.01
